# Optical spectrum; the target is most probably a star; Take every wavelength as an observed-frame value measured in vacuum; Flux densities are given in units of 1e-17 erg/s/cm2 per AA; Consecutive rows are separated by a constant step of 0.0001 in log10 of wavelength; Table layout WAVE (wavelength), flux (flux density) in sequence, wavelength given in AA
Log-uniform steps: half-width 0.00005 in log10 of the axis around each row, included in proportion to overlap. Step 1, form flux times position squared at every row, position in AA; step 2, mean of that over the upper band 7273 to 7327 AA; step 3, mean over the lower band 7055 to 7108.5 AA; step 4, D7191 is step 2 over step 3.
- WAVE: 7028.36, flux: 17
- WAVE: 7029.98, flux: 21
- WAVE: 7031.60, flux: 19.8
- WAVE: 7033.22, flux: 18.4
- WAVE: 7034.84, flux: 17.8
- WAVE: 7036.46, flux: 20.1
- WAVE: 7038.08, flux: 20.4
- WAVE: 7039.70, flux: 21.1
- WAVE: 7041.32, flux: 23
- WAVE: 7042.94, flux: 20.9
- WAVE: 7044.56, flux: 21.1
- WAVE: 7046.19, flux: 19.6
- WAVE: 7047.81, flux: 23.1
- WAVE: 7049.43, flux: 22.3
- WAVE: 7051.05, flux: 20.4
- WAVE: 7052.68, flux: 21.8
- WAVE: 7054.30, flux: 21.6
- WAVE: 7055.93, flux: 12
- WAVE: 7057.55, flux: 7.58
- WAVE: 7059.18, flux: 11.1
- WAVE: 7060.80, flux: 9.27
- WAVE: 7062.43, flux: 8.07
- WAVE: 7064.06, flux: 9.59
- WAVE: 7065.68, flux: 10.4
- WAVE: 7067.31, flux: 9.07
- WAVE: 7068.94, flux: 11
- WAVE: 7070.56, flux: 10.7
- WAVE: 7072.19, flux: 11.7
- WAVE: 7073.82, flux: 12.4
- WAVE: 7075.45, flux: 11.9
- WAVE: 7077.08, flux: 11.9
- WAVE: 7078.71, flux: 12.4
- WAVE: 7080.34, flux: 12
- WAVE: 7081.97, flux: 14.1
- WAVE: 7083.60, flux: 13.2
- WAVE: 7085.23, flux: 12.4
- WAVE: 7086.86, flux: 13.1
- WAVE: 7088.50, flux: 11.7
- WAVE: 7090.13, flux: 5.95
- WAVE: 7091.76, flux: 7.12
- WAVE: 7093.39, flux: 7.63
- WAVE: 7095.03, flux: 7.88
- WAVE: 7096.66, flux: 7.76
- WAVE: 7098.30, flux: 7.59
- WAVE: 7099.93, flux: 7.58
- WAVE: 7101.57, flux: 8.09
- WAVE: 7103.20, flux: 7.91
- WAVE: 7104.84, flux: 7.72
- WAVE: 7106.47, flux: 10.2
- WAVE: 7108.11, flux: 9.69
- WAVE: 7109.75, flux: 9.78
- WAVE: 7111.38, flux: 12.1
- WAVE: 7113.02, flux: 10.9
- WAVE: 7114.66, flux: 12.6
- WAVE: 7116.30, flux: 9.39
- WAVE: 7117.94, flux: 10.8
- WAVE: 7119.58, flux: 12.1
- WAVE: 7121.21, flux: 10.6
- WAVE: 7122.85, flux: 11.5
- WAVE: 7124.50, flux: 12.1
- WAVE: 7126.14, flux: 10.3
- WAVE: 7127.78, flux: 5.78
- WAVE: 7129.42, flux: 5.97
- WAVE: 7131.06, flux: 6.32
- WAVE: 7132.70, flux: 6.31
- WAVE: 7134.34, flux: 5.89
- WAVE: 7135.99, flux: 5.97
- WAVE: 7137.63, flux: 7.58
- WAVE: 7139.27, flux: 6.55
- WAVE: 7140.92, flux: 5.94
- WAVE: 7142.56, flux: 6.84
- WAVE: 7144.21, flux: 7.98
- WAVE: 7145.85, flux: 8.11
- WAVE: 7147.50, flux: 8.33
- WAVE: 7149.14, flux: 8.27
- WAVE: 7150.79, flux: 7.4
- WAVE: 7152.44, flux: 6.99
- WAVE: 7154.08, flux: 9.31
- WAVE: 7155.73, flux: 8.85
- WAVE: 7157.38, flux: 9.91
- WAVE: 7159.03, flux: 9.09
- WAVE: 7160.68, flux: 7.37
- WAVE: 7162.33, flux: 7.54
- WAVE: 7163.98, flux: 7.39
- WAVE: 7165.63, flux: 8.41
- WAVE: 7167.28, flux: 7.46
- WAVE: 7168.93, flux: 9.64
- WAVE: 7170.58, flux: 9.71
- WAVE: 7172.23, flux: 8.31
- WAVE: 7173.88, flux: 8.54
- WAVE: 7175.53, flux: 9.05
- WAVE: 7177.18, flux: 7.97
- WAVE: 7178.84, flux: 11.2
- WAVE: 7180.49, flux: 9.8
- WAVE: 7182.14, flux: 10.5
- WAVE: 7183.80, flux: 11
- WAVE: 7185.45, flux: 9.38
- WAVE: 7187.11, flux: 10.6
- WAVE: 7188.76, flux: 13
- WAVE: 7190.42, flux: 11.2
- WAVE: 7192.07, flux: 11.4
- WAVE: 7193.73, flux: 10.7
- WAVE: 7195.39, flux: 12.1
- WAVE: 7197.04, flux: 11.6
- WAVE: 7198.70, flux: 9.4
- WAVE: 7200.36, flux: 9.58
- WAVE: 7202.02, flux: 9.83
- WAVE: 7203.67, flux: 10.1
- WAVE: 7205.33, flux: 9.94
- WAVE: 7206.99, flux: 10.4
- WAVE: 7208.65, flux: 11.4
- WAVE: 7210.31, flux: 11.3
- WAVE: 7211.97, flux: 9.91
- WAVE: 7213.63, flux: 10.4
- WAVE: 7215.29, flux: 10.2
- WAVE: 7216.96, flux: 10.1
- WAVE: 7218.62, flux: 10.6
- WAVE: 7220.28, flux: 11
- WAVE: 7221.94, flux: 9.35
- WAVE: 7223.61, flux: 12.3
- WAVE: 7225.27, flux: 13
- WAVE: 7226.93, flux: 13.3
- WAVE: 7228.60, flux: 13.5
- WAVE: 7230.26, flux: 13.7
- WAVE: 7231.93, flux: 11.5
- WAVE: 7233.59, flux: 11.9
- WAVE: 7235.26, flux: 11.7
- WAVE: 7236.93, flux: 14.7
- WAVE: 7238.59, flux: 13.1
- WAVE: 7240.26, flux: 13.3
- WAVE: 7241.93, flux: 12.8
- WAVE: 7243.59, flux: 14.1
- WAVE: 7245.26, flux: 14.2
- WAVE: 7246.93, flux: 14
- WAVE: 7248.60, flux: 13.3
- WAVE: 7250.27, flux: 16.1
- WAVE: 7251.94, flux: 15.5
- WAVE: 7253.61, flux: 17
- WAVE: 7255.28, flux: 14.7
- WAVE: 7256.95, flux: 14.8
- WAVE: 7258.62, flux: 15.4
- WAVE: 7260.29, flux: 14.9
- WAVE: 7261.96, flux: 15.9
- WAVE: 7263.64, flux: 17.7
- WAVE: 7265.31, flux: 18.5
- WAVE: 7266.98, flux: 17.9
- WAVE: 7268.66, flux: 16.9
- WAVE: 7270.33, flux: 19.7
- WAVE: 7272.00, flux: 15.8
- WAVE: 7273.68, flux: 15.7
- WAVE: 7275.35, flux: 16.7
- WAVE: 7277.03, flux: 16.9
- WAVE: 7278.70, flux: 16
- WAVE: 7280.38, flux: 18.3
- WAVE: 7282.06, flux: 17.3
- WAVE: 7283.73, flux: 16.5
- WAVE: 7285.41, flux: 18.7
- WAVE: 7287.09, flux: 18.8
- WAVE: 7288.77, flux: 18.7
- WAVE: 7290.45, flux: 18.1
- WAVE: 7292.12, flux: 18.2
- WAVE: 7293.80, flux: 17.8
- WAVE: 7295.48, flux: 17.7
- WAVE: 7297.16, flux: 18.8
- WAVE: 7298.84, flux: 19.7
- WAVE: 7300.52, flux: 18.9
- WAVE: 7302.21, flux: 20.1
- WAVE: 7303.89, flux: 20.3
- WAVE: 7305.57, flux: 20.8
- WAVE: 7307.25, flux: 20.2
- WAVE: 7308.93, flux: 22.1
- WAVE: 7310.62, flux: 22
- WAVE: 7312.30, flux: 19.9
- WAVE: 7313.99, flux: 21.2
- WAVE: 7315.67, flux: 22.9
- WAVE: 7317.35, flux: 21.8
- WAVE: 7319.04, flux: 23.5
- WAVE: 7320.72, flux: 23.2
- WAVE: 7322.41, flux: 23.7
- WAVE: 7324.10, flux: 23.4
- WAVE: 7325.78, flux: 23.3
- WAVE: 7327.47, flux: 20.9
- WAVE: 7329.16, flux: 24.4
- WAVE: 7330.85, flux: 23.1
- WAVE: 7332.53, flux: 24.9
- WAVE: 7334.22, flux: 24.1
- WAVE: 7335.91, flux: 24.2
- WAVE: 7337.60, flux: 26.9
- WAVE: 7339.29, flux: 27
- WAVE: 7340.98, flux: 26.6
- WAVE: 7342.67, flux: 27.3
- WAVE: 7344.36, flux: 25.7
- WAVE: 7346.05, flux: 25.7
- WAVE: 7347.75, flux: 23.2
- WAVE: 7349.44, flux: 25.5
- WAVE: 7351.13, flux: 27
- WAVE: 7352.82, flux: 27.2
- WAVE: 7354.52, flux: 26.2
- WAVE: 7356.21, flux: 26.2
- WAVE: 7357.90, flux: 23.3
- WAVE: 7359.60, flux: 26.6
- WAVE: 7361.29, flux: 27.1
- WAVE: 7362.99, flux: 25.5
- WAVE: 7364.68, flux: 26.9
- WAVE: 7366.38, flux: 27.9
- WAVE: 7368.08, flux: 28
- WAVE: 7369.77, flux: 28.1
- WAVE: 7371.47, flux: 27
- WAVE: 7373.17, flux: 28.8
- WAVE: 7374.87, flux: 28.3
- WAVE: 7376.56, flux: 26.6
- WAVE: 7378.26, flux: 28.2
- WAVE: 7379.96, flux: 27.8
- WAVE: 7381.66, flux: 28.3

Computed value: 2.1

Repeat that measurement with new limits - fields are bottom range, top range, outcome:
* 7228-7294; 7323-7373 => 1.67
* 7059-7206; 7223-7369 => 2.19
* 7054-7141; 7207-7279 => 1.48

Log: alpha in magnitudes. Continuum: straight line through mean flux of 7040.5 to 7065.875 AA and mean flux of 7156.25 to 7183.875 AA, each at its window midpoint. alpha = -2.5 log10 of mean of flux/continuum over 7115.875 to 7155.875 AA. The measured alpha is 0.338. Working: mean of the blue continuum 16.5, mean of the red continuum 8.94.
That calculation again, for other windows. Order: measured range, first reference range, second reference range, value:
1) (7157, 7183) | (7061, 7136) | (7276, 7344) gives 0.47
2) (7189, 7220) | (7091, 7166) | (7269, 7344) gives 0.28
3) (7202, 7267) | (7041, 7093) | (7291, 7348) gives 0.44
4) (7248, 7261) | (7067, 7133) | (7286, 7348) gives 0.22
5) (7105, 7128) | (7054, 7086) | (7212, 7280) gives 0.15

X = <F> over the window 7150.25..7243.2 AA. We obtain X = 10.5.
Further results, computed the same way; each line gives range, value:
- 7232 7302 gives 16.2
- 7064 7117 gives 10.2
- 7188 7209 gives 10.8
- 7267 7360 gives 21.6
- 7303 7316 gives 21.1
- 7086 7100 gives 8.54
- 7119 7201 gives 8.93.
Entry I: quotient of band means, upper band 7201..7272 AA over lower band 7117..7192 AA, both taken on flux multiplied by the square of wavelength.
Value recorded 1.56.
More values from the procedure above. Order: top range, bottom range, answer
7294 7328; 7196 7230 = 1.99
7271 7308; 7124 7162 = 2.47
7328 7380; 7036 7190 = 2.60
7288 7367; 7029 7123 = 1.89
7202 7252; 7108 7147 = 1.42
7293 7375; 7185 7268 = 1.95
